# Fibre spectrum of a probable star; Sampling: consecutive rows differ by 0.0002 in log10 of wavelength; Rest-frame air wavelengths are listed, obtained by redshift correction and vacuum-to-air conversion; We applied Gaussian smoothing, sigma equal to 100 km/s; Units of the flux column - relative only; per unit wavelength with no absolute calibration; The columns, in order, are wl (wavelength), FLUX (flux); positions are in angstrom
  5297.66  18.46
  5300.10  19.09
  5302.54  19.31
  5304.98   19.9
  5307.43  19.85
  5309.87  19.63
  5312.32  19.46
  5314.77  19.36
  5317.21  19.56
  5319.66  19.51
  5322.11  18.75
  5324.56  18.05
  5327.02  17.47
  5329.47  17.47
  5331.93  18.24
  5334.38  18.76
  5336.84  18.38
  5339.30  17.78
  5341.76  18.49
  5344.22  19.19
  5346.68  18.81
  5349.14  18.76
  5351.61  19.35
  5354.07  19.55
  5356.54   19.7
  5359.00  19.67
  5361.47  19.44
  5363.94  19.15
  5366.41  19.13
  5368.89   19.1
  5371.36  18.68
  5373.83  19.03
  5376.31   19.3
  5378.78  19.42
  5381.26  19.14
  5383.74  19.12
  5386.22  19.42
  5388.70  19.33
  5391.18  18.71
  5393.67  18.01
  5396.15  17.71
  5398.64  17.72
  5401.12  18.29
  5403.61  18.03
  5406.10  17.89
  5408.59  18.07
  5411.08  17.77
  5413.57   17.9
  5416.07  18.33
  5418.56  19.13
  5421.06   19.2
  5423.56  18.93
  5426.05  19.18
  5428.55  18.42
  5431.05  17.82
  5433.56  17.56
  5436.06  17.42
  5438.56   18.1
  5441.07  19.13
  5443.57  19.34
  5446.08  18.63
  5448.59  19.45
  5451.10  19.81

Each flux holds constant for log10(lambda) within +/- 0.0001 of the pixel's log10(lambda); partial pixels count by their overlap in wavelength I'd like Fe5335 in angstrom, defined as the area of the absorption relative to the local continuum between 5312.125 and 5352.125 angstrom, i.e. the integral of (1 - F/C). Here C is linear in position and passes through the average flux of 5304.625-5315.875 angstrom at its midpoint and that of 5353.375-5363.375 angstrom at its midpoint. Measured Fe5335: 1.9 angstrom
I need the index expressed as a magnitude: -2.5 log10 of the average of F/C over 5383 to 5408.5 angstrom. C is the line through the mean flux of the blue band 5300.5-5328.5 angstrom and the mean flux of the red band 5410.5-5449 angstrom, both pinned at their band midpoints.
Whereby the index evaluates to 0.018 mag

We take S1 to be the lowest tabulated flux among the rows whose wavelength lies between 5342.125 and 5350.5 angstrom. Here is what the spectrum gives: 18.76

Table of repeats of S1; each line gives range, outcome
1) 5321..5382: 17.47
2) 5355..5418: 17.71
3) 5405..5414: 17.77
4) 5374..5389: 19.12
